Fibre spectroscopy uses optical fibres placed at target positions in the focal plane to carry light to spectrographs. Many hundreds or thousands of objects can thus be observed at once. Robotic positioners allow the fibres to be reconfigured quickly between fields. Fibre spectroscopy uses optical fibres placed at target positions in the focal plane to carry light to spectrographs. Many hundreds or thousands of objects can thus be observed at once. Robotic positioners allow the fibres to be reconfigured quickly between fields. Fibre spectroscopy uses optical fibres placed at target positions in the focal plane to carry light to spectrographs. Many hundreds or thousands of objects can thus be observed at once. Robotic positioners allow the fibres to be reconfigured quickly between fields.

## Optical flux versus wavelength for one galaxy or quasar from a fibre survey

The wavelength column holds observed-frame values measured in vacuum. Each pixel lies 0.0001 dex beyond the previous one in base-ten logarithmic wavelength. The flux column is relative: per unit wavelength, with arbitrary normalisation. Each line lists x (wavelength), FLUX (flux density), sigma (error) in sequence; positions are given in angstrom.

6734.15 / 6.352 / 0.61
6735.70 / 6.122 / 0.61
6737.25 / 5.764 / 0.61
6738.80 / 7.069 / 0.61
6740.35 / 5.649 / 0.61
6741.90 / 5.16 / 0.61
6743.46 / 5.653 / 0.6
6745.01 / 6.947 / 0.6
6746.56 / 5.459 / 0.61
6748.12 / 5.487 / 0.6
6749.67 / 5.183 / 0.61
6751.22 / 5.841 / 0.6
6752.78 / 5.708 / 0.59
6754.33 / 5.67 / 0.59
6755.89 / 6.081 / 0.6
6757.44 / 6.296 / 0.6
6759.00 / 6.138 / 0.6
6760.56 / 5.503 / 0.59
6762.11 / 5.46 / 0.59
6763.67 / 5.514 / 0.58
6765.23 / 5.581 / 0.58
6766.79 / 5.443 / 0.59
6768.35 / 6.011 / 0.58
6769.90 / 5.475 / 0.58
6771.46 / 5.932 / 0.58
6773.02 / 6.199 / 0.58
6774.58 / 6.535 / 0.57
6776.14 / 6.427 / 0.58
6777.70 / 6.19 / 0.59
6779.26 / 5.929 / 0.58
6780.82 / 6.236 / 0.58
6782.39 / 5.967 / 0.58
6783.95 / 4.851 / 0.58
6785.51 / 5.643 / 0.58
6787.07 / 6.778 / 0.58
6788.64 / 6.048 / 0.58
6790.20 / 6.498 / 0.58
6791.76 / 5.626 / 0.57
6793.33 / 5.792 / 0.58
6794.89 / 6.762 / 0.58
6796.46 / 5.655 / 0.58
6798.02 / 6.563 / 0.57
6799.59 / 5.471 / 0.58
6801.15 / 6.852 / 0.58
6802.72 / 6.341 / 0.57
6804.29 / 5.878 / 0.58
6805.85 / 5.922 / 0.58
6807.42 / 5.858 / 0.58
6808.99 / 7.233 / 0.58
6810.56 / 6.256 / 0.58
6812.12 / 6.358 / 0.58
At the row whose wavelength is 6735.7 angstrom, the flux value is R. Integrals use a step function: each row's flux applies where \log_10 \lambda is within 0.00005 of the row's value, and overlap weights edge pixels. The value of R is 6.122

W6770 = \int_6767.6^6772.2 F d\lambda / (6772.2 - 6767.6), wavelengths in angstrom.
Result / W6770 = 5.81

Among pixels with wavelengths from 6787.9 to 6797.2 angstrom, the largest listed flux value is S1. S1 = 6.762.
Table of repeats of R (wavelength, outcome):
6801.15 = 6.852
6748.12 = 5.487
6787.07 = 6.778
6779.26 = 5.929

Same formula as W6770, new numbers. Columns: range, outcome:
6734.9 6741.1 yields 6.16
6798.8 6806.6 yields 6.09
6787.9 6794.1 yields 5.99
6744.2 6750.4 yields 5.78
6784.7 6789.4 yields 6.15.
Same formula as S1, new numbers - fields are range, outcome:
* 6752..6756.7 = 6.081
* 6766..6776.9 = 6.535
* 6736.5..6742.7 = 7.069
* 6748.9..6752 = 5.841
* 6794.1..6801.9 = 6.852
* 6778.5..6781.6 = 6.236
